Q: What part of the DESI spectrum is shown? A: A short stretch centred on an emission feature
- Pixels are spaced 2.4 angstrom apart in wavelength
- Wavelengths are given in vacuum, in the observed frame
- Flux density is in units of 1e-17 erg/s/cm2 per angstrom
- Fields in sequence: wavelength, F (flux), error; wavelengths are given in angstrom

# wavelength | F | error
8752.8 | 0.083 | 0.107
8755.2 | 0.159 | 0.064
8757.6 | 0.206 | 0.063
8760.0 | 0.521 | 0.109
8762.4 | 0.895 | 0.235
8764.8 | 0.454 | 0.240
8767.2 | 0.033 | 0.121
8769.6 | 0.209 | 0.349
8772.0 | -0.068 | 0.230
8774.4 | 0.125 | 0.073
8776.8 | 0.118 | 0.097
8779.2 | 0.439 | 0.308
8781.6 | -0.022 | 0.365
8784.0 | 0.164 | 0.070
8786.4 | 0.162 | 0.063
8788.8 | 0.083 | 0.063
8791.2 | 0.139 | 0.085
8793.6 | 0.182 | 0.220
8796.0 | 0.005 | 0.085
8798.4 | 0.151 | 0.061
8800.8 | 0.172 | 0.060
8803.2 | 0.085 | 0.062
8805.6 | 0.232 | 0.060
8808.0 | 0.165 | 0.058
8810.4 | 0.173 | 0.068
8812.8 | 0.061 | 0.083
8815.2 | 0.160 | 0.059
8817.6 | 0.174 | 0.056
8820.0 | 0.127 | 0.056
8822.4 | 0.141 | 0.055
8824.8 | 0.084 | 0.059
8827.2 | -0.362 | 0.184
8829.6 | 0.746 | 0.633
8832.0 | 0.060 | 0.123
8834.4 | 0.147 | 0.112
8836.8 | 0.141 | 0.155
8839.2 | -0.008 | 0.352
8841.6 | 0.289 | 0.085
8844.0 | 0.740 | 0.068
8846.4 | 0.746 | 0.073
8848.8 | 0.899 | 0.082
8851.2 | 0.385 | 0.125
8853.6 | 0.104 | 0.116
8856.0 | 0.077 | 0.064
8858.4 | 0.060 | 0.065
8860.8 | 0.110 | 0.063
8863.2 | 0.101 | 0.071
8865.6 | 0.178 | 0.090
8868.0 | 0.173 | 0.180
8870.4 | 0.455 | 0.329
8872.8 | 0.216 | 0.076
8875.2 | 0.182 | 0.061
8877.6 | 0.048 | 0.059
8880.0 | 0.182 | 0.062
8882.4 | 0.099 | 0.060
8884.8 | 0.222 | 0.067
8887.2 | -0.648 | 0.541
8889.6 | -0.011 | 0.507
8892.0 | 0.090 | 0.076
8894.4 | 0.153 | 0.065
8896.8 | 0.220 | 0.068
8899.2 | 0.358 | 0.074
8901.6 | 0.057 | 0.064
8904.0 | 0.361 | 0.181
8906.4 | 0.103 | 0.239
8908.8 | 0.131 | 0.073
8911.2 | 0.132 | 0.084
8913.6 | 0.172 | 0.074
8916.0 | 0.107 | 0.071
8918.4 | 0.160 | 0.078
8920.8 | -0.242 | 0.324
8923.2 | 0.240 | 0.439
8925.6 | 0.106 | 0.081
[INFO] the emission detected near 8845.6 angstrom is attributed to [O III]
